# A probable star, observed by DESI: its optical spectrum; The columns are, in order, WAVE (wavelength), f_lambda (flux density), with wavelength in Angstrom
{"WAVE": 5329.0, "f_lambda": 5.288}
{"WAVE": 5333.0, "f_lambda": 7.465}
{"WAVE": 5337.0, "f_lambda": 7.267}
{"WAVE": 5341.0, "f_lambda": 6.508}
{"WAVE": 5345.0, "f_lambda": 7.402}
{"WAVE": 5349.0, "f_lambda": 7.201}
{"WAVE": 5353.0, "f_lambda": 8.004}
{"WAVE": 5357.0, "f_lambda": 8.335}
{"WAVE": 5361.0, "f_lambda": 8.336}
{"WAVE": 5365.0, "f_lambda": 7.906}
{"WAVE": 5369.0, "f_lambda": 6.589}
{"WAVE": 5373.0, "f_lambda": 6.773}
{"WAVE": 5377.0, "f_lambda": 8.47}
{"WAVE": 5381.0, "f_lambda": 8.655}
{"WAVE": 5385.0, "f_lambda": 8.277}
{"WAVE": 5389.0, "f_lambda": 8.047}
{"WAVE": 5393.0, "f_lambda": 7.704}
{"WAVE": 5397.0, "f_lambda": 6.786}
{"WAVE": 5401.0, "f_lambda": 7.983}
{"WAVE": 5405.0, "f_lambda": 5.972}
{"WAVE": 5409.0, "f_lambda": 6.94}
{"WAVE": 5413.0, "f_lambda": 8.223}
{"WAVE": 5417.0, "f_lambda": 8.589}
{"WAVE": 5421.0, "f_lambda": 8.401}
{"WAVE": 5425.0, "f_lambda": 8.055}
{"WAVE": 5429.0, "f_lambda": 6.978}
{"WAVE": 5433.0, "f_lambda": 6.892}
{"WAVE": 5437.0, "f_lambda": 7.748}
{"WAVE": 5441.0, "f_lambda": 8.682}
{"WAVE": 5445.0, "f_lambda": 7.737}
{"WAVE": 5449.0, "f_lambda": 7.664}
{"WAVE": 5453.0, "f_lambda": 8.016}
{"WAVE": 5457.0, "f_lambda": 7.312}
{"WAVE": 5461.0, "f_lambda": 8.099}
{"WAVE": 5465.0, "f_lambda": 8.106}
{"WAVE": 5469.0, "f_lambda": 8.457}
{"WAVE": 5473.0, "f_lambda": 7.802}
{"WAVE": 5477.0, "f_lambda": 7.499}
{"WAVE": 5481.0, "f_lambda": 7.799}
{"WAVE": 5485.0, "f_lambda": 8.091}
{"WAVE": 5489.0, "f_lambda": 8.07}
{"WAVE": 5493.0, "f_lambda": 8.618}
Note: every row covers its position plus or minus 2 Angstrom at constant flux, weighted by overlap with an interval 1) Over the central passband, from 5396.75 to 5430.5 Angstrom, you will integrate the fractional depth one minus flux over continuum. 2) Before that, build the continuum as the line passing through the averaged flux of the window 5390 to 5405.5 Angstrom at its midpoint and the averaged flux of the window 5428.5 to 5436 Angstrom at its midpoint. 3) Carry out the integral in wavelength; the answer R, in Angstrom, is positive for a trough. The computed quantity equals -2.0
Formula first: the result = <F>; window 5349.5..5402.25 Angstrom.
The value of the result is 7.82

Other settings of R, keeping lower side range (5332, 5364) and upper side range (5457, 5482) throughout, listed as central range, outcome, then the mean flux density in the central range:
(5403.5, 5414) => 1.0 Angstrom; 6.98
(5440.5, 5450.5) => -0.1 Angstrom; 7.95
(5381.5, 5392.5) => -0.7 Angstrom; 8.17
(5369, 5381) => 0.1 Angstrom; 7.62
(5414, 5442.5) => -0.4 Angstrom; 7.9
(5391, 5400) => 0.4 Angstrom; 7.33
